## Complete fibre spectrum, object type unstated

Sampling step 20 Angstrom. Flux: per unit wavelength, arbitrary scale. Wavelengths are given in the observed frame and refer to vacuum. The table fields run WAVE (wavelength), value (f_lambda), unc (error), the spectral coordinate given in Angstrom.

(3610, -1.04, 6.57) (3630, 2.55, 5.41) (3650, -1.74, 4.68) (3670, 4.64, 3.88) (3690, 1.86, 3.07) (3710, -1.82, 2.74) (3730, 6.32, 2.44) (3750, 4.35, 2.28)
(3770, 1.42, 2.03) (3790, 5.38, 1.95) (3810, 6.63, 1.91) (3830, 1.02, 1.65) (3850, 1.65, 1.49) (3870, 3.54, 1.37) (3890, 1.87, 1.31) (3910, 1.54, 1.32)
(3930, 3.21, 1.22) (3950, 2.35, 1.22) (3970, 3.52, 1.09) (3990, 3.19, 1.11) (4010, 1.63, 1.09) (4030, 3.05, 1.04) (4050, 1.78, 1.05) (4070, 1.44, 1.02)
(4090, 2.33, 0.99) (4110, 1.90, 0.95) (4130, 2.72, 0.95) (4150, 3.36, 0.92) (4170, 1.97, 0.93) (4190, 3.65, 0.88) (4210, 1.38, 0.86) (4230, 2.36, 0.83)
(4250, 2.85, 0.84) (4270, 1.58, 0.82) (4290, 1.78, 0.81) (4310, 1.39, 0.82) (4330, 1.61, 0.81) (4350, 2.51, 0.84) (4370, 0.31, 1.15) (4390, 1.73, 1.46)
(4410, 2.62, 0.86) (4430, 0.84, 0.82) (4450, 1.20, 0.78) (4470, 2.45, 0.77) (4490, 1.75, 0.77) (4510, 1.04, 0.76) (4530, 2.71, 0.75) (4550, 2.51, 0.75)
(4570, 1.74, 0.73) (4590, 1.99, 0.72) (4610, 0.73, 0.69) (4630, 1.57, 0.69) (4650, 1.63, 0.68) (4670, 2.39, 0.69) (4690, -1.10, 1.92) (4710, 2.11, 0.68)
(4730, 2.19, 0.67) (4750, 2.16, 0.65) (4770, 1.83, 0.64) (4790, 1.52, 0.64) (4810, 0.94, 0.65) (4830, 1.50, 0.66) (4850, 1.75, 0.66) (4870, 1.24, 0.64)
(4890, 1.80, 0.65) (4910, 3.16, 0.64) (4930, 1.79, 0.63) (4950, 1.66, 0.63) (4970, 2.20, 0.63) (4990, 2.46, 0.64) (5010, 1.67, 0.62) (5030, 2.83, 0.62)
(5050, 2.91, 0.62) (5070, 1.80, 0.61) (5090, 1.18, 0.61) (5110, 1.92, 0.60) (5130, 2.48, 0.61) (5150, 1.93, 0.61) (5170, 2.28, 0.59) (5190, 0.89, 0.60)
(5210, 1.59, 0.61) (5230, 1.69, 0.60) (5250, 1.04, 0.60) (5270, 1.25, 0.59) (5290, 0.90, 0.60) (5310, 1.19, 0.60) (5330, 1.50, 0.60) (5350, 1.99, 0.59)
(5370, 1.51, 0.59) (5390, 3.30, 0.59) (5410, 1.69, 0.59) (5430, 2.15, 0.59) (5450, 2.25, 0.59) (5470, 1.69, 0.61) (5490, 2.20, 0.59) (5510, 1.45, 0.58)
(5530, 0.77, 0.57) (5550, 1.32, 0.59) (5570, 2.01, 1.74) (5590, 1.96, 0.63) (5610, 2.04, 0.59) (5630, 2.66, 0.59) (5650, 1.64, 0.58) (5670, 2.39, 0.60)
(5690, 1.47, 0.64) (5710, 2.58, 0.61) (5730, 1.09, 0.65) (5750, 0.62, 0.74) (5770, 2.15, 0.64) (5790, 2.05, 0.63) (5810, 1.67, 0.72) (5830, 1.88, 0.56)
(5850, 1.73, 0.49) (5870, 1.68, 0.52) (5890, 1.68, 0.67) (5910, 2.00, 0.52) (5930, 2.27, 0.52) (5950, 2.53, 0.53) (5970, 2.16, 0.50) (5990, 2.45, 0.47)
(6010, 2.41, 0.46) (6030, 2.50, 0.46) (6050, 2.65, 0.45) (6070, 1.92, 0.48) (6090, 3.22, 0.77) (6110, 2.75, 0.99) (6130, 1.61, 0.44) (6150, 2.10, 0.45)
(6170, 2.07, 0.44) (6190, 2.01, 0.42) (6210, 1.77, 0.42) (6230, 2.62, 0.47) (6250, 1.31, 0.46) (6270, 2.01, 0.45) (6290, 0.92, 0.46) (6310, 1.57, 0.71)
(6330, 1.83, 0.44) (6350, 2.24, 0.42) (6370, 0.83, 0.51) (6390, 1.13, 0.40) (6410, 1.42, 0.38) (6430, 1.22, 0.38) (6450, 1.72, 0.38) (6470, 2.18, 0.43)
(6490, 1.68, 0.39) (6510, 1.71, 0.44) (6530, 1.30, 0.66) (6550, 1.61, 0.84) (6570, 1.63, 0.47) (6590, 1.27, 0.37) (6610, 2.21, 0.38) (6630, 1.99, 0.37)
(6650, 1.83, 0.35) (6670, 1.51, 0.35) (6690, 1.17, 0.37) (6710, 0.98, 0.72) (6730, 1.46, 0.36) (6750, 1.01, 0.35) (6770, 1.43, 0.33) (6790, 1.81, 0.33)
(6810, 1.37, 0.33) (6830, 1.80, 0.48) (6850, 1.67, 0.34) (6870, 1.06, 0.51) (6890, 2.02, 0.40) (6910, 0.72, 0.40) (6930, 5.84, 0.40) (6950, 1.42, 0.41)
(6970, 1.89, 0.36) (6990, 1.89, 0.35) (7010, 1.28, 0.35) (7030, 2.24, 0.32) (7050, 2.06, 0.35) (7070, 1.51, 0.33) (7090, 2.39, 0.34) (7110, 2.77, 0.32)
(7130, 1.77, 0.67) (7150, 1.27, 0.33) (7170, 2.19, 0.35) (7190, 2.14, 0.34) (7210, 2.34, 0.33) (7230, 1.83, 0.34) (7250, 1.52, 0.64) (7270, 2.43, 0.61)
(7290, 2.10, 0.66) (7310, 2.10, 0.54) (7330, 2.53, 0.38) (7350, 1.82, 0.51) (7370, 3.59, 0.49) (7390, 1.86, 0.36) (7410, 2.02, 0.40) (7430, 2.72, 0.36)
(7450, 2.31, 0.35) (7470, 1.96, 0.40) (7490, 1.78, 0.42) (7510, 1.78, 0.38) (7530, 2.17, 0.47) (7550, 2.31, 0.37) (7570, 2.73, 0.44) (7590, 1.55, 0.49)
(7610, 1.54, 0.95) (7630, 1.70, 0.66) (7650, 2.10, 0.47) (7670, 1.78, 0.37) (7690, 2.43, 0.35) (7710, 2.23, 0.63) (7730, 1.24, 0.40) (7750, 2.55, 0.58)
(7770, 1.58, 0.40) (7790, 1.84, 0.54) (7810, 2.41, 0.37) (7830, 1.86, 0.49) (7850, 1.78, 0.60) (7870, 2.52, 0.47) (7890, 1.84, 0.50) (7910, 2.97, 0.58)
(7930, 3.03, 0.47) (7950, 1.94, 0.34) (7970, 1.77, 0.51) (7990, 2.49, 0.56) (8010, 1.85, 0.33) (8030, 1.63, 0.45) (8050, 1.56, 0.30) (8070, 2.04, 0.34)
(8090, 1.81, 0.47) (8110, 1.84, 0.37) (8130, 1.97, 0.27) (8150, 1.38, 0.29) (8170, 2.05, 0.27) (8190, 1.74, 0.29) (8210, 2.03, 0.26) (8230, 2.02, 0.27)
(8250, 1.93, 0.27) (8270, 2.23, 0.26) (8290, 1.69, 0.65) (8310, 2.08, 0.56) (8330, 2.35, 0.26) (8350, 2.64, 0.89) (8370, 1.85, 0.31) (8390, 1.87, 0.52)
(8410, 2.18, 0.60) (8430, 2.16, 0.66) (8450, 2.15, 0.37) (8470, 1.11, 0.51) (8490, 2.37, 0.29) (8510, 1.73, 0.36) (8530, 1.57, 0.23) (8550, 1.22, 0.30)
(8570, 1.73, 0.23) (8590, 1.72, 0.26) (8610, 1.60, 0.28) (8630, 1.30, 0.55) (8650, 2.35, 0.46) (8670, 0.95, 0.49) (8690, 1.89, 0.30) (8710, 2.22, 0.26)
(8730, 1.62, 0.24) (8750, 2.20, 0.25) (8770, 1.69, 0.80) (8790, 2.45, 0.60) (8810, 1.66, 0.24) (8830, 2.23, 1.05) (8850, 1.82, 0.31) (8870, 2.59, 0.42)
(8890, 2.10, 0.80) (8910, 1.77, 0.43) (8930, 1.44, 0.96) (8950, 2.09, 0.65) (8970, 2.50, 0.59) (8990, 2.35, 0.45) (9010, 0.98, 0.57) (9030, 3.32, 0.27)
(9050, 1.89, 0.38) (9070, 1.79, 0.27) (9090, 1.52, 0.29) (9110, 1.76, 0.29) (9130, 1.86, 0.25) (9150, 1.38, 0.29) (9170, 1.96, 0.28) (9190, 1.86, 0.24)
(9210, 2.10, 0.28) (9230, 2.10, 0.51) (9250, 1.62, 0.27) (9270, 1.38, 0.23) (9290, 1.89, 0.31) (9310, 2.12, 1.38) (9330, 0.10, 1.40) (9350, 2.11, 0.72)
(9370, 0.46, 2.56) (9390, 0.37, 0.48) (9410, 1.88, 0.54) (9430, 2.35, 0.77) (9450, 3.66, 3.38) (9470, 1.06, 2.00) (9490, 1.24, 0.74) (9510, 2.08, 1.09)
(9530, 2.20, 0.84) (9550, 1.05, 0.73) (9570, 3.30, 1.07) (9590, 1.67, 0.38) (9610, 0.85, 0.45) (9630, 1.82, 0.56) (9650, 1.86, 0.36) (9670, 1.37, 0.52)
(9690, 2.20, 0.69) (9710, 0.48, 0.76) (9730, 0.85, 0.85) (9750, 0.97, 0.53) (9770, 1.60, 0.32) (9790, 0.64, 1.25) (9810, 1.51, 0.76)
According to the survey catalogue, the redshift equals 0.86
